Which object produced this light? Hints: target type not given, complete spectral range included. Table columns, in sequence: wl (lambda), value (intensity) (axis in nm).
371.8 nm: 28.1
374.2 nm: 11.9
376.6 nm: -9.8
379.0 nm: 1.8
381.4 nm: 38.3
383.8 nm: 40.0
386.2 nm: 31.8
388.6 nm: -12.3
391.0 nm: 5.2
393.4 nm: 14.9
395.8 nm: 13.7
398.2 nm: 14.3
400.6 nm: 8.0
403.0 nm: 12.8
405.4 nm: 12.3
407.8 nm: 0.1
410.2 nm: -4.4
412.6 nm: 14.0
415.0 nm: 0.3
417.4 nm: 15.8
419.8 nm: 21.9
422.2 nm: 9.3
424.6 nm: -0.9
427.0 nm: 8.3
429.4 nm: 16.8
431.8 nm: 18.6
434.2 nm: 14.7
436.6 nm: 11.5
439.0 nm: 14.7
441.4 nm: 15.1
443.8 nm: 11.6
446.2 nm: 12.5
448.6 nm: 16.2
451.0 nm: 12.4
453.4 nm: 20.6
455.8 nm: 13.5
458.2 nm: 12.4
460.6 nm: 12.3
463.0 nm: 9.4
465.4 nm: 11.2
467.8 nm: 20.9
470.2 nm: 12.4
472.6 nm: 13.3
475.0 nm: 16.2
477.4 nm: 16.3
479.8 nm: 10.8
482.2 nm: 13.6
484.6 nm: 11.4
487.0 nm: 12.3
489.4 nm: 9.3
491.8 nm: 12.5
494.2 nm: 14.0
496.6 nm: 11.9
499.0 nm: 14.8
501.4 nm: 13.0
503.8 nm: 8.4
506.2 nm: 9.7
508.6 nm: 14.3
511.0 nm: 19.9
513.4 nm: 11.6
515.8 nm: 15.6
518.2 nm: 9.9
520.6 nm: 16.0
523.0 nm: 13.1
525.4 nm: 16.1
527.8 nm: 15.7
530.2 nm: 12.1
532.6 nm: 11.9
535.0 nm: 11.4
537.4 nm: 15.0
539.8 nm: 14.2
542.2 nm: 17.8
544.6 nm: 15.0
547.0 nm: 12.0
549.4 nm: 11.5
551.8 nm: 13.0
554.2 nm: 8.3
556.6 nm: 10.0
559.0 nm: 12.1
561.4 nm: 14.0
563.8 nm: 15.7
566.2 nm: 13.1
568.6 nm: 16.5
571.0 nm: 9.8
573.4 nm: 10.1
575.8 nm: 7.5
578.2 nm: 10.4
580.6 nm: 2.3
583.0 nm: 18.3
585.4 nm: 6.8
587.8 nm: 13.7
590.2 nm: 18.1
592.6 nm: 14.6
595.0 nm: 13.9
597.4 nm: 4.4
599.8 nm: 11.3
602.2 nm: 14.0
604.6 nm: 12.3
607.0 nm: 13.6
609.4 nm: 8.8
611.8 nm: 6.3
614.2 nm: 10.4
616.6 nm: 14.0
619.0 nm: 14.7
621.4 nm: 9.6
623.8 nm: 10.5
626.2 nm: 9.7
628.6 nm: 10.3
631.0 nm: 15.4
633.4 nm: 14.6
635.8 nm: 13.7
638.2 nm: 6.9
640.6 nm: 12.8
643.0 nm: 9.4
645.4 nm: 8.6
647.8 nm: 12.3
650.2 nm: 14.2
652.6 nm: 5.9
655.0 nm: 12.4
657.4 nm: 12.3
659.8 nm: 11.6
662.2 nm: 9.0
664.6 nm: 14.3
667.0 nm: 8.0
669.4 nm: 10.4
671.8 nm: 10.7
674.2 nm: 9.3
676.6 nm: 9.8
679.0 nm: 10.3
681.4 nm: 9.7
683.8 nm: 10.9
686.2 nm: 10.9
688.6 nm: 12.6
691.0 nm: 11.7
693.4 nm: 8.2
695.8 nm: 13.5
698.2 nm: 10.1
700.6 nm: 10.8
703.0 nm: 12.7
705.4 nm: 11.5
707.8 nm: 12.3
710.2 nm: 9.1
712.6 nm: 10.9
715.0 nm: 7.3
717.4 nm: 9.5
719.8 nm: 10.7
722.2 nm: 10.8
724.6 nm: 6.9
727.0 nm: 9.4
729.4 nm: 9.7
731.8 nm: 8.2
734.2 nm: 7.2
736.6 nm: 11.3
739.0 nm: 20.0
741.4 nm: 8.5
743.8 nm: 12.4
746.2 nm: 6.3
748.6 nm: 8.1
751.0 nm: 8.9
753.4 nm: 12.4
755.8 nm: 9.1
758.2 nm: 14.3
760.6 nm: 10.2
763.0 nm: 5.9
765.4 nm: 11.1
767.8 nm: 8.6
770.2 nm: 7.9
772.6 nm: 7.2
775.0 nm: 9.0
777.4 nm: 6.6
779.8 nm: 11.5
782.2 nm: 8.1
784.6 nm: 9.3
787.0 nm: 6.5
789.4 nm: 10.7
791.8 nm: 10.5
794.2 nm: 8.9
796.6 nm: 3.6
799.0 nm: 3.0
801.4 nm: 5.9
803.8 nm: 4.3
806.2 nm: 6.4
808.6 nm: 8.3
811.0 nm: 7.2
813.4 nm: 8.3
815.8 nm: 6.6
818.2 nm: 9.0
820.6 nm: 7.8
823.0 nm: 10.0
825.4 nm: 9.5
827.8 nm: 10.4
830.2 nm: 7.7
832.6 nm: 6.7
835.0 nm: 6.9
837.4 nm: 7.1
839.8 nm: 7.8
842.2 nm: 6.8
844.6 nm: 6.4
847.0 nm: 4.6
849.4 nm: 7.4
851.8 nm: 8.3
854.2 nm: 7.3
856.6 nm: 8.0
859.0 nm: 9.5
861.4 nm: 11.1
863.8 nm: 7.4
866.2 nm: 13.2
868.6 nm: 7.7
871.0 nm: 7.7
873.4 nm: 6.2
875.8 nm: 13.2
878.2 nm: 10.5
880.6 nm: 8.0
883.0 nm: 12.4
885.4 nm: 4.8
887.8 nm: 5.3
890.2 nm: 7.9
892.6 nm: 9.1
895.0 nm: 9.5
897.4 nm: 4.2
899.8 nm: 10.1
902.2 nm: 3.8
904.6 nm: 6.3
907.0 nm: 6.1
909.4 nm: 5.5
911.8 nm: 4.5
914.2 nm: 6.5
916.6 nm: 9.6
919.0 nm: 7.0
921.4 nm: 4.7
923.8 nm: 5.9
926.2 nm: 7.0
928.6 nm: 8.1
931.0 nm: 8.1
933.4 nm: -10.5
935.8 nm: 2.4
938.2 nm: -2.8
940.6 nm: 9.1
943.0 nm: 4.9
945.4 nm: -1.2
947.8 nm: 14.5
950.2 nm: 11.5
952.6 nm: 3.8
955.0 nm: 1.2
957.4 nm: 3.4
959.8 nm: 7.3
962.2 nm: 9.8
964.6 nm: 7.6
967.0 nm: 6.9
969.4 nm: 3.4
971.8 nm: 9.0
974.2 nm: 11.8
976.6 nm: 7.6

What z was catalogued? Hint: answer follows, 0.127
